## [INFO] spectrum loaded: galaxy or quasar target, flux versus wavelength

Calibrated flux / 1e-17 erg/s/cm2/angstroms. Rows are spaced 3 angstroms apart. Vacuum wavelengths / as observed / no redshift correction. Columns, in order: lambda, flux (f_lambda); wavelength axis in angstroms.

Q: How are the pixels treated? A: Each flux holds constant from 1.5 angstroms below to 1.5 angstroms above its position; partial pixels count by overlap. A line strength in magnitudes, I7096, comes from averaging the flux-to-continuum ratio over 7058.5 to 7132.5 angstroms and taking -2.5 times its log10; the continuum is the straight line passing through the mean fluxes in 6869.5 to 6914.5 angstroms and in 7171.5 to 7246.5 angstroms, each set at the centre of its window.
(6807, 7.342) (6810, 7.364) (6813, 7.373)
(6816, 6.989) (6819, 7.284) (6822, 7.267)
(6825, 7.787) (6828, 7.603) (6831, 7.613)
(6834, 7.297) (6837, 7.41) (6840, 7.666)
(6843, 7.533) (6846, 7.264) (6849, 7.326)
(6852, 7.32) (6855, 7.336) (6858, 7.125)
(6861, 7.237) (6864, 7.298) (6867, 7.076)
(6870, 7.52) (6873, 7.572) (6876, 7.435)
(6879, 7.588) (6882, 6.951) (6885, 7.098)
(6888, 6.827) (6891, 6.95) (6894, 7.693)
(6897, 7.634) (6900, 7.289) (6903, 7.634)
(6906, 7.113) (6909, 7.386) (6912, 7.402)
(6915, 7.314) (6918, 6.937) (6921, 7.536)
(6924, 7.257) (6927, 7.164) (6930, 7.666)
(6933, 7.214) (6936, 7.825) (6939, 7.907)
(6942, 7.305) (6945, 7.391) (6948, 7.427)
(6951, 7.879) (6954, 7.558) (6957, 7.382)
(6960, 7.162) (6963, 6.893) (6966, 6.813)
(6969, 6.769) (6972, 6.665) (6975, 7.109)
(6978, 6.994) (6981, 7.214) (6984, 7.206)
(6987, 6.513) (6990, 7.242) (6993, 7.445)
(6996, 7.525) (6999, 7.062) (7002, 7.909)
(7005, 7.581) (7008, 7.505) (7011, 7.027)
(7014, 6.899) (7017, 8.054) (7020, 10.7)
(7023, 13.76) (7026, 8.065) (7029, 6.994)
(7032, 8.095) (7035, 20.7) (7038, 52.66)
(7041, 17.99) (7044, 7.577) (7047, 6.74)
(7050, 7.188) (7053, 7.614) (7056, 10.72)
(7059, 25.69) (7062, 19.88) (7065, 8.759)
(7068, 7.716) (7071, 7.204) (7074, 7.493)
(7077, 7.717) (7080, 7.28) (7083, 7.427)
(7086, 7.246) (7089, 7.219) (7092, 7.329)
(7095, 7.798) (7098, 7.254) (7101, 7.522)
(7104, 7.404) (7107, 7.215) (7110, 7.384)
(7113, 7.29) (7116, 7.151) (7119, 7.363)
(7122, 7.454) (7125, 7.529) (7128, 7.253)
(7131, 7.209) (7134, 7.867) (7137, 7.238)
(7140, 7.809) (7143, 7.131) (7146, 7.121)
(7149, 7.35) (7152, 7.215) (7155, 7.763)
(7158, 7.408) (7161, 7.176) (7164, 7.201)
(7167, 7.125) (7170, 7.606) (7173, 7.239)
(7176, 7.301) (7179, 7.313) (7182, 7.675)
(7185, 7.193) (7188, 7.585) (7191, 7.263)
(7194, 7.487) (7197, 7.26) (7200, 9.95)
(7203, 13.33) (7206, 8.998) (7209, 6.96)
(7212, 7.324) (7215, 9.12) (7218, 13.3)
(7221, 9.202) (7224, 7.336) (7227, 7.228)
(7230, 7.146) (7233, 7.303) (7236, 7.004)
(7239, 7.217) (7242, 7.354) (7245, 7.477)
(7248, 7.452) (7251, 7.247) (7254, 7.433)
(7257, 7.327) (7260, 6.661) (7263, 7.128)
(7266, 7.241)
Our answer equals -0.084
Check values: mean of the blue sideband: 7.33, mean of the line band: 8.44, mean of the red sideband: 8.1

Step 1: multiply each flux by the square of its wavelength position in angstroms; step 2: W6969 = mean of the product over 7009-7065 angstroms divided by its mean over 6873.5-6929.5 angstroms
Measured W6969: 1.92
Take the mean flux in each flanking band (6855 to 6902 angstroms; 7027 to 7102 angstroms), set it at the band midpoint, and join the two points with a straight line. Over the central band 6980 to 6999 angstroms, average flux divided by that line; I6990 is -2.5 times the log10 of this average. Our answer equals 0.34 mag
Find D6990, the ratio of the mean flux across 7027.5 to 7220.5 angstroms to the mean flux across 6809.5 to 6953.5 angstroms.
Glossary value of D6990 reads 1.26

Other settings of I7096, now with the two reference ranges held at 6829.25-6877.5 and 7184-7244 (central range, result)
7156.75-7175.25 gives 0.12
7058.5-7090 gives -0.24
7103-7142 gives 0.09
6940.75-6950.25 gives 0.03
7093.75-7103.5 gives 0.07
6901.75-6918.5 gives 0.03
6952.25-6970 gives 0.08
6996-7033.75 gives -0.08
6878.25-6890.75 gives 0.06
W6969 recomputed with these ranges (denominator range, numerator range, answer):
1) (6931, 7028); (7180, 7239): 1.16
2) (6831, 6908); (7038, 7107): 1.50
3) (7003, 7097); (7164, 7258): 0.75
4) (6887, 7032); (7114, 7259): 1.10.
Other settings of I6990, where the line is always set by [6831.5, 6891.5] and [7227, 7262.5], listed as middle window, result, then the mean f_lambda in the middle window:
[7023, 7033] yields -0.18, 8.61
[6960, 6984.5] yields 0.05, 6.96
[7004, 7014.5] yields 0.00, 7.27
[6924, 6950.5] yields -0.03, 7.49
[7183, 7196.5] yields -0.02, 7.38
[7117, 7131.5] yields -0.02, 7.36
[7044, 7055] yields -0.02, 7.4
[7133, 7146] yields -0.03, 7.45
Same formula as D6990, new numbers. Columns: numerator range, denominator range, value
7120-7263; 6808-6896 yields 1.05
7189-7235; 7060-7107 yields 1.01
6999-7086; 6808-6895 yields 1.55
